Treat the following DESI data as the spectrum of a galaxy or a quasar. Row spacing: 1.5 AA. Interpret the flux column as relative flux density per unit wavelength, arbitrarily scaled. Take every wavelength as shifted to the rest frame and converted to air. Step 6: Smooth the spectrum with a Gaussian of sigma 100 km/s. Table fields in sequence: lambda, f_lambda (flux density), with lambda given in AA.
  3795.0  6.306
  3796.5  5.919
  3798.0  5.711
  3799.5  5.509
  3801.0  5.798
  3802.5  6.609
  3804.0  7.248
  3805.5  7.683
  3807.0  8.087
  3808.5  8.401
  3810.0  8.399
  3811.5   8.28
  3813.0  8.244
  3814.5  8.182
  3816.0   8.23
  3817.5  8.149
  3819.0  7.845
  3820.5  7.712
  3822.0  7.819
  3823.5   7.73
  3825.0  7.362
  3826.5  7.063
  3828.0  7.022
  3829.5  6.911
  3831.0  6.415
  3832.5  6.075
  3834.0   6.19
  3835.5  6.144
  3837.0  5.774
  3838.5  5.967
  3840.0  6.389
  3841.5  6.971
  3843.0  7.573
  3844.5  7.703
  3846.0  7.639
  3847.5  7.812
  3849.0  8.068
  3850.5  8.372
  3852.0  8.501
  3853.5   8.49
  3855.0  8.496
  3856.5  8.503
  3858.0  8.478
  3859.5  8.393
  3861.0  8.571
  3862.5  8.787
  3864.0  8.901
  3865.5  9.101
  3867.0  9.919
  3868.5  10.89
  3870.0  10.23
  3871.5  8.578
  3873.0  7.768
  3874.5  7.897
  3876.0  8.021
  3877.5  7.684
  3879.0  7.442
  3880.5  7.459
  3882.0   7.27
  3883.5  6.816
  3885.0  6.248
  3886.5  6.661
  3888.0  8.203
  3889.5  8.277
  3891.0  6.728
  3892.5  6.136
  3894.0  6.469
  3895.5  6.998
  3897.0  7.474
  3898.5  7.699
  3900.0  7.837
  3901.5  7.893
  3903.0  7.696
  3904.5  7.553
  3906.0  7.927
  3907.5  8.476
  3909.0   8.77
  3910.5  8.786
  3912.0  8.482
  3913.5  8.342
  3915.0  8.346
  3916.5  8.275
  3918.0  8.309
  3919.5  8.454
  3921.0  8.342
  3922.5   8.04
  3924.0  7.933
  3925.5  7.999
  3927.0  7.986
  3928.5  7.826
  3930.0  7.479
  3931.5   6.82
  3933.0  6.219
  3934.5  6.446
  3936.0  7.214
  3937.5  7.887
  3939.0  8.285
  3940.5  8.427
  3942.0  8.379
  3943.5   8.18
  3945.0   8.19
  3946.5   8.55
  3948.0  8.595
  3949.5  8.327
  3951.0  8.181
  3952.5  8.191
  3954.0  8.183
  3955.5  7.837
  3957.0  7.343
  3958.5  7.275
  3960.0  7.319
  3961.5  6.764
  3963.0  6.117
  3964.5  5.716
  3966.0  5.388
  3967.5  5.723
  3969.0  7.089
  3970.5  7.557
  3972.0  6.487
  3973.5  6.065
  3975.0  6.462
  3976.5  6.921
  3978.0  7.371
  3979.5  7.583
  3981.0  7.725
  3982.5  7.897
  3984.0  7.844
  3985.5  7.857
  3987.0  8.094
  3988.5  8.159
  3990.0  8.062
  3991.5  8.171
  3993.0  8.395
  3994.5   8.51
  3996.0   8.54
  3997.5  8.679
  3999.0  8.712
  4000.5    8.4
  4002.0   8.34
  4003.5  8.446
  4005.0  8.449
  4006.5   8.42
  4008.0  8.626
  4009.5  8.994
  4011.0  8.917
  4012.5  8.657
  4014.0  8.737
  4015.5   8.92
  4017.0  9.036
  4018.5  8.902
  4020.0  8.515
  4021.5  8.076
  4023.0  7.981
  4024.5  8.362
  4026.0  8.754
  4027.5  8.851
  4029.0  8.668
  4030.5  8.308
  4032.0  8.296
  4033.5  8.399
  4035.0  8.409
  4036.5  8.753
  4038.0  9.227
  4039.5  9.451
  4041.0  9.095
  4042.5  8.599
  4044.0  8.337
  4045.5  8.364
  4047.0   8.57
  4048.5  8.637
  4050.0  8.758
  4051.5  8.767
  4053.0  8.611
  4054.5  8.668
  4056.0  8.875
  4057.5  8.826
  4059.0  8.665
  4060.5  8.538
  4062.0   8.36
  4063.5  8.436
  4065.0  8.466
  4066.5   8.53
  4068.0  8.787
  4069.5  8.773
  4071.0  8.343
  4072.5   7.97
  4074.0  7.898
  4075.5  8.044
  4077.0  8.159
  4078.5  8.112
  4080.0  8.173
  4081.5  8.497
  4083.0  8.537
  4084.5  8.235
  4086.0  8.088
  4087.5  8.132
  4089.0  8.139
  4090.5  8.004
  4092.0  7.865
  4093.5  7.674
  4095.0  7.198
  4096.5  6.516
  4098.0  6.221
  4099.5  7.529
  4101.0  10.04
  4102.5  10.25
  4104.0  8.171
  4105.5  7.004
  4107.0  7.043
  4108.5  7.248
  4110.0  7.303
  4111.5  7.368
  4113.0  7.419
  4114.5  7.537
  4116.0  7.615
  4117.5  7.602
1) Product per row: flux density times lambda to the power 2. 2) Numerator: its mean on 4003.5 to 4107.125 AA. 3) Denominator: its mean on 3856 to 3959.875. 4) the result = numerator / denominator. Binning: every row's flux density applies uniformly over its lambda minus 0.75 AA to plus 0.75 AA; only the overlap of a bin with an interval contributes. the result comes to 1.14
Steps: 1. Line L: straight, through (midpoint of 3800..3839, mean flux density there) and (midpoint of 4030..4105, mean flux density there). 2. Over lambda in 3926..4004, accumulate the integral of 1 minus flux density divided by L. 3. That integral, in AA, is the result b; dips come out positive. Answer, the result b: 3.0 AA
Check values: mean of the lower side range 7.28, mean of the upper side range 8.38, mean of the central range 7.62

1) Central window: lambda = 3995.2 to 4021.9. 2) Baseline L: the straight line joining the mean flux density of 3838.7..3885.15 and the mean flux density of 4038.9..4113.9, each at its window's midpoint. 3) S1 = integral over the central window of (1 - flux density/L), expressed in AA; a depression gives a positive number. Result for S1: -1.4 AA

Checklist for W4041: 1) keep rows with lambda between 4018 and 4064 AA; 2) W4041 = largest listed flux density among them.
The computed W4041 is 9.451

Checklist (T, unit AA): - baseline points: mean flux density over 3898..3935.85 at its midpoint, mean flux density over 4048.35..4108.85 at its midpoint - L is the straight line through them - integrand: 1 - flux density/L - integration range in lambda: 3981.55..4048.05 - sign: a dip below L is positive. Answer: -3.46 AA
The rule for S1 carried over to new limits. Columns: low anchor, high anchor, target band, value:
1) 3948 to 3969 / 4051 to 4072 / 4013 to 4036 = -1.3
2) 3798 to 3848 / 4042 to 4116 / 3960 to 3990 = 2.9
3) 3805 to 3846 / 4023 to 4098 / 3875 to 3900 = 1.2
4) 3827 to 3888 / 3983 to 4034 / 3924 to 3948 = 1.1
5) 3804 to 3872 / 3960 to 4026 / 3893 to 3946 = 0.1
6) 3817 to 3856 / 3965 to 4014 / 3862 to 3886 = -2.7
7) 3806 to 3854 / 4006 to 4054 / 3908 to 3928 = -0.8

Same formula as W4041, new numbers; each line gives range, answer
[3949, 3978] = 8.327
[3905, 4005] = 8.786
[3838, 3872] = 10.89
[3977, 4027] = 9.036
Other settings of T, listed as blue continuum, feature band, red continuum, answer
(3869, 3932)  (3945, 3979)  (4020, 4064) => 4.1 AA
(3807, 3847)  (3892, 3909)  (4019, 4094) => 0.3 AA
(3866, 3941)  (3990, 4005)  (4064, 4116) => -1.0 AA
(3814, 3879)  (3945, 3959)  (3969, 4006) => -0.4 AA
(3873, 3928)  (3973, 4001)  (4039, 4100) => 0.5 AA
